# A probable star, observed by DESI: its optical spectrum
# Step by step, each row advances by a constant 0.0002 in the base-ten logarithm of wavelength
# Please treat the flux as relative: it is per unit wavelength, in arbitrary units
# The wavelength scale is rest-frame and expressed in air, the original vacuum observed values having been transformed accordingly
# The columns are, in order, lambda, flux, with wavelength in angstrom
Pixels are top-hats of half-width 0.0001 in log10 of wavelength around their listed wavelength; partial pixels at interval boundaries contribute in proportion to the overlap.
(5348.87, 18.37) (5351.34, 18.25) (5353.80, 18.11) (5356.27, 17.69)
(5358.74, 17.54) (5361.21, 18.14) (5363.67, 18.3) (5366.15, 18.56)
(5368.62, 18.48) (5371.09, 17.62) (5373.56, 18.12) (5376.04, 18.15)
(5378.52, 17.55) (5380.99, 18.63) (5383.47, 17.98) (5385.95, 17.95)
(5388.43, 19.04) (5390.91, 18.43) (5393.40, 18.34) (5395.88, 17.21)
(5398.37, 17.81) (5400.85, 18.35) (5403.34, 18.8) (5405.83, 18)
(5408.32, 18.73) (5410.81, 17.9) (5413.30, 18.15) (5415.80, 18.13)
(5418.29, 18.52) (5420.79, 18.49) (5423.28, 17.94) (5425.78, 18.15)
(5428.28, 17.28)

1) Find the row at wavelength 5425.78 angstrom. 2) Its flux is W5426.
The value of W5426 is 18.15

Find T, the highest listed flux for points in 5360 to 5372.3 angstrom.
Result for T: 18.56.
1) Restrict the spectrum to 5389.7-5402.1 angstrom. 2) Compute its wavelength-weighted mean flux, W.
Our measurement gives 18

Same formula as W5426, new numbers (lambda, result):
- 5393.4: 18.34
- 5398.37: 17.81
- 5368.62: 18.48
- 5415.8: 18.13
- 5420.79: 18.49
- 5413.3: 18.15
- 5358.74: 17.54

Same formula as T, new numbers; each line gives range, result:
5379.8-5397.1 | 19.04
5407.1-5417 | 18.73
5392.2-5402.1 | 18.35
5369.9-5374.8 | 18.12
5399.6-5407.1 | 18.8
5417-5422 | 18.52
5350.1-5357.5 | 18.25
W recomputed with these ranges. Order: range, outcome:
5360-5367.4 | 18.3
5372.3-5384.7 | 18.1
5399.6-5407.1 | 18.4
